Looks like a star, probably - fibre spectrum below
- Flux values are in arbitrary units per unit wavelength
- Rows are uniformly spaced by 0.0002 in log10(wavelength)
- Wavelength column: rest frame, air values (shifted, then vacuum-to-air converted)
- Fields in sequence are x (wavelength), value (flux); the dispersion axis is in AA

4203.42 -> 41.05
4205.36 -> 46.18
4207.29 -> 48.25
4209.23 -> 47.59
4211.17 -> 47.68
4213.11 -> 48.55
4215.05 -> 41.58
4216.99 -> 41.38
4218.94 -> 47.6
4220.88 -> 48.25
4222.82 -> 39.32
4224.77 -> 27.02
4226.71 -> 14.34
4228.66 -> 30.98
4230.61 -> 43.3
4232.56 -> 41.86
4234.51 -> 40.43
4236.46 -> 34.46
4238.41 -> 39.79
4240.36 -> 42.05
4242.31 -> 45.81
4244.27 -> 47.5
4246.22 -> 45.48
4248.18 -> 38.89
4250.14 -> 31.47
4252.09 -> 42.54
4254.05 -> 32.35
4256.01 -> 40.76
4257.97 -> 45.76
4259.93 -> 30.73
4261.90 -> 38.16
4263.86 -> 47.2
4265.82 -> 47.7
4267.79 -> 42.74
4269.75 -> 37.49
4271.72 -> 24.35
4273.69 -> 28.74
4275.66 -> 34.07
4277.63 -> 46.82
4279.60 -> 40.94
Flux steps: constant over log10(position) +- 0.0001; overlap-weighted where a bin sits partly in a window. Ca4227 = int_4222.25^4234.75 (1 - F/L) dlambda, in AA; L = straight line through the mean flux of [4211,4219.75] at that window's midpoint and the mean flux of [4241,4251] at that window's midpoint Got 3.0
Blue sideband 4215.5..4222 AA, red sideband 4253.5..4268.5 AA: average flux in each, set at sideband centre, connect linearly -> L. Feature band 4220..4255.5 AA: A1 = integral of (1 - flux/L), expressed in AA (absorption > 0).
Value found 4.2 AA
